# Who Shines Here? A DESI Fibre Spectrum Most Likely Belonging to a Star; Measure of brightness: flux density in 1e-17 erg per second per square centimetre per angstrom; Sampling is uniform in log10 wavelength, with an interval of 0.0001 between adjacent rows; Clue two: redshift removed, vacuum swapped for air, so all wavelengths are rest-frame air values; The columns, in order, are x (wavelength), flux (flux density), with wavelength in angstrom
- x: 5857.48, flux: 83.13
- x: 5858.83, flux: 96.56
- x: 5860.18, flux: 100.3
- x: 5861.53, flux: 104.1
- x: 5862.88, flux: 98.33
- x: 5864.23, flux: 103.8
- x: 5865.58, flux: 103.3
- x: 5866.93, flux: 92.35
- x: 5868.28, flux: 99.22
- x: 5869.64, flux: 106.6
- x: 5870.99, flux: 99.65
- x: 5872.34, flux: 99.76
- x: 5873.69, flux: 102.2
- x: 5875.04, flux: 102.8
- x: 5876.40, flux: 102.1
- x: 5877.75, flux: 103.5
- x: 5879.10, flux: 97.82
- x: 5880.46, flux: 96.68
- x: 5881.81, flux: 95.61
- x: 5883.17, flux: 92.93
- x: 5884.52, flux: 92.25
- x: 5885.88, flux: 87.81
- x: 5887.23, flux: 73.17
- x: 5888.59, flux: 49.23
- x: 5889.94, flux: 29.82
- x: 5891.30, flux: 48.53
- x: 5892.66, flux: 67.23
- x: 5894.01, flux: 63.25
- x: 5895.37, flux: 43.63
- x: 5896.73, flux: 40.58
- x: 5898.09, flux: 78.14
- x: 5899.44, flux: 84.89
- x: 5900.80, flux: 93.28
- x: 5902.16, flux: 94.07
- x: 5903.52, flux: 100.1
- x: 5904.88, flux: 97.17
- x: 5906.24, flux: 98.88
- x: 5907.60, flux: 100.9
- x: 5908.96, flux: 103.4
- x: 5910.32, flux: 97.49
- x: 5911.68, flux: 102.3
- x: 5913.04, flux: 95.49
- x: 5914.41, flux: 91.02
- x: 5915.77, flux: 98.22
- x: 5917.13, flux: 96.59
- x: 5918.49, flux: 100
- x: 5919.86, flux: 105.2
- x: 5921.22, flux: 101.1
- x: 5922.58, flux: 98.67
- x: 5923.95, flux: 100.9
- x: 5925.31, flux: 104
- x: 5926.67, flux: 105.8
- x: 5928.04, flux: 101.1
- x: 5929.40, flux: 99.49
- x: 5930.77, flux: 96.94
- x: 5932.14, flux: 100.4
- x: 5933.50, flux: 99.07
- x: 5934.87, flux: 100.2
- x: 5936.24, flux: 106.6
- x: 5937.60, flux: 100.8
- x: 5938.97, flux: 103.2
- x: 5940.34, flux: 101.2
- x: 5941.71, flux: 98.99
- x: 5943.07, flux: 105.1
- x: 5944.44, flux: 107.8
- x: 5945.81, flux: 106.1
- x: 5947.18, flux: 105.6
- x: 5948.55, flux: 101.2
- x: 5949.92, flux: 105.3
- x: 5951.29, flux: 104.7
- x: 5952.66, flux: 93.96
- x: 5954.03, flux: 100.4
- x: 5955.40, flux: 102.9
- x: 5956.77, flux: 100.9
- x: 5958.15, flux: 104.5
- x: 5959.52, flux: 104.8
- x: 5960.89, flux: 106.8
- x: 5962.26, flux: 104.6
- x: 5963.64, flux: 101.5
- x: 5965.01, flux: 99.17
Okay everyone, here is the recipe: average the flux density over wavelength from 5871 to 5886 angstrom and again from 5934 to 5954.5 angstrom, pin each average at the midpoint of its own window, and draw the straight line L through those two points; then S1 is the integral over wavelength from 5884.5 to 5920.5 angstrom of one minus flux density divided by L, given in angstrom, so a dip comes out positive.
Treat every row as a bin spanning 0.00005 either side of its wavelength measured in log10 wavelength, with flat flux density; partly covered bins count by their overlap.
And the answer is 6.3 angstrom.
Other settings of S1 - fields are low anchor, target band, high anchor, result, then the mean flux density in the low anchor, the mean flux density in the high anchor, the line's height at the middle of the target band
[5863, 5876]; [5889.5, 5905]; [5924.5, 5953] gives 4.86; 101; 102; 102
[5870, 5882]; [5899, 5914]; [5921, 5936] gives 0.52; 100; 101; 101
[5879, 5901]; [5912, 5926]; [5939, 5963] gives -2.04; 71.5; 103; 86.6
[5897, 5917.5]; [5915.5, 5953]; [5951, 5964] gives -1.20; 94.4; 102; 98.7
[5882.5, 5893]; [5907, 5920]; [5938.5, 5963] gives -2.64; 67.6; 103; 82.2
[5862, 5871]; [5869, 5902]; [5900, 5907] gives 5.75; 101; 96.5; 98.5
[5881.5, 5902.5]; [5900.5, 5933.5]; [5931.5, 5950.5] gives -4.90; 70.1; 103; 86.9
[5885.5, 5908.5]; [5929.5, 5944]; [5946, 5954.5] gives -0.97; 73.7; 102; 94.9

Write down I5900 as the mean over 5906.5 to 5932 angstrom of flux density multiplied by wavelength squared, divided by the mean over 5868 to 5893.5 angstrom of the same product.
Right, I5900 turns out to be 1.17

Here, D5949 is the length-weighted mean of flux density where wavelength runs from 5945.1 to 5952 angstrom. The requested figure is 105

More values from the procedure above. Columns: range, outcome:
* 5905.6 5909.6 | 101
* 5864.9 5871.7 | 100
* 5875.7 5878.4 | 103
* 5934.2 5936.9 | 103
